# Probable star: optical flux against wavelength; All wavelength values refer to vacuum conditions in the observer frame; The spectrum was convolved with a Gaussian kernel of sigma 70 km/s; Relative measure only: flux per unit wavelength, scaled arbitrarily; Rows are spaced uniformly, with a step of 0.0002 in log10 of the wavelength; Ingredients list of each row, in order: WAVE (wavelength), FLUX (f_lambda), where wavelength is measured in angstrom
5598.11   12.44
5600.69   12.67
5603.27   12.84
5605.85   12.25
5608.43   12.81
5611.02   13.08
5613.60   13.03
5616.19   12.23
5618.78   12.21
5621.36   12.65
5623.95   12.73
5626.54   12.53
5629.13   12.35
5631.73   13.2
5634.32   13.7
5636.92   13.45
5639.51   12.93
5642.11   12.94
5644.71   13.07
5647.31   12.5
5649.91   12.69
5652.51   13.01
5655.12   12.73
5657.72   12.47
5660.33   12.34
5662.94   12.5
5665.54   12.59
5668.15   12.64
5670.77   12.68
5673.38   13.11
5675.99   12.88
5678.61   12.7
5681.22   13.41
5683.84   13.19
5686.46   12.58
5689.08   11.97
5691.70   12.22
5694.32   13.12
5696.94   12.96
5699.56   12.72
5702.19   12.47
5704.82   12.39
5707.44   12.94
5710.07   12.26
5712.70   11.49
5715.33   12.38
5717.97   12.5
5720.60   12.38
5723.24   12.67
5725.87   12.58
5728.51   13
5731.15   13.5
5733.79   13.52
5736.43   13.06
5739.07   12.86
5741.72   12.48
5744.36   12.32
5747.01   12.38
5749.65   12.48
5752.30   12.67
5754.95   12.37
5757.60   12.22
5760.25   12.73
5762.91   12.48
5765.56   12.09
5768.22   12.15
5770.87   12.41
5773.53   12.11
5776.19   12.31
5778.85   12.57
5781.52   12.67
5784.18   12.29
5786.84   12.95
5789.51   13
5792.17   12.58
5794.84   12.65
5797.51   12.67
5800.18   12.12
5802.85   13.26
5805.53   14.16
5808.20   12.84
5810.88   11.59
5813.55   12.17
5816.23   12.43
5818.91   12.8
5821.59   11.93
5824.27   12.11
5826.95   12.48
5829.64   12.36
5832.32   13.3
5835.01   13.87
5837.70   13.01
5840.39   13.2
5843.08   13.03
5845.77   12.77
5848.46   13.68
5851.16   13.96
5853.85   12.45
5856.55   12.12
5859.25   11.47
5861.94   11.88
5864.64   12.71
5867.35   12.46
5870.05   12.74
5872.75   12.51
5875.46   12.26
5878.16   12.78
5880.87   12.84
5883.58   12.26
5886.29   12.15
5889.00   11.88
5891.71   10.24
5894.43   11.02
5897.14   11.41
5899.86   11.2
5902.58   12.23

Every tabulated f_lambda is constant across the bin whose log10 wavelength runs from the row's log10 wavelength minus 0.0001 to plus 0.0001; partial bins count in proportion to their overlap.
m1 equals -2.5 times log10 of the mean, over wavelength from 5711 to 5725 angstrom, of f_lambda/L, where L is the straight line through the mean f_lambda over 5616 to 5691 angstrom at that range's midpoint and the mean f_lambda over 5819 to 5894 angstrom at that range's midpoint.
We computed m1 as 0.034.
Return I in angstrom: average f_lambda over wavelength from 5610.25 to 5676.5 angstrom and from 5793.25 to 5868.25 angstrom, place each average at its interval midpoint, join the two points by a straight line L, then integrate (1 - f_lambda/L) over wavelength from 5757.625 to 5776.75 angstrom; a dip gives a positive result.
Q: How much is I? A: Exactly 0.6 angstrom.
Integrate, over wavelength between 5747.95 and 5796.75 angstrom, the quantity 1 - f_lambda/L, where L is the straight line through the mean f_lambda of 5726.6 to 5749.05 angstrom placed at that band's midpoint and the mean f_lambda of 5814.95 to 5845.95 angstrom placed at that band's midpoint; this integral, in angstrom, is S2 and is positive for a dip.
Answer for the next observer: 1.3 angstrom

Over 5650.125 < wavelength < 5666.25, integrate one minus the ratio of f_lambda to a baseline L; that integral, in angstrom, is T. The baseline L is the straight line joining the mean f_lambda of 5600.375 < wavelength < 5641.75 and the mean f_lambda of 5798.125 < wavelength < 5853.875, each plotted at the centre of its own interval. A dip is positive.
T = 0.2 angstrom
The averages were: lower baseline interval 12.8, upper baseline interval 12.8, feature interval 12.6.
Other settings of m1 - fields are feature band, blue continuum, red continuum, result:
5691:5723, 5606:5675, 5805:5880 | 0.02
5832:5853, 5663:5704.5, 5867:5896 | -0.09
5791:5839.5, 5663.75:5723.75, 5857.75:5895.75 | -0.04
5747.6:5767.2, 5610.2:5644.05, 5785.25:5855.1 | 0.03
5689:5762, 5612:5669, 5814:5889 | 0.01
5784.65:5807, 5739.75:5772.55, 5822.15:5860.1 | -0.02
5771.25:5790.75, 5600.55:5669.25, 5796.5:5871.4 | 0.01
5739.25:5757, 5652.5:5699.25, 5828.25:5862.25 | 0.03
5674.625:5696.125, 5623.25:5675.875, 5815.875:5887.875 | 0.00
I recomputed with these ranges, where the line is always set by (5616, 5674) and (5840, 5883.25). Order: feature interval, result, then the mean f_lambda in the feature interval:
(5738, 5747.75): 0.2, 12.5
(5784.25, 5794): -0.1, 12.8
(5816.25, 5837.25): 0.0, 12.7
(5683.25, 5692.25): 0.2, 12.5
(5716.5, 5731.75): 0.0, 12.7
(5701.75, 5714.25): 0.4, 12.3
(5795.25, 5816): 0.0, 12.7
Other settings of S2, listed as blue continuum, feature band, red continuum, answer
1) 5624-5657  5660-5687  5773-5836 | 0.1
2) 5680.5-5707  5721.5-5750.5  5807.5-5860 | -0.2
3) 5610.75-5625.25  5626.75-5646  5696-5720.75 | -0.7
